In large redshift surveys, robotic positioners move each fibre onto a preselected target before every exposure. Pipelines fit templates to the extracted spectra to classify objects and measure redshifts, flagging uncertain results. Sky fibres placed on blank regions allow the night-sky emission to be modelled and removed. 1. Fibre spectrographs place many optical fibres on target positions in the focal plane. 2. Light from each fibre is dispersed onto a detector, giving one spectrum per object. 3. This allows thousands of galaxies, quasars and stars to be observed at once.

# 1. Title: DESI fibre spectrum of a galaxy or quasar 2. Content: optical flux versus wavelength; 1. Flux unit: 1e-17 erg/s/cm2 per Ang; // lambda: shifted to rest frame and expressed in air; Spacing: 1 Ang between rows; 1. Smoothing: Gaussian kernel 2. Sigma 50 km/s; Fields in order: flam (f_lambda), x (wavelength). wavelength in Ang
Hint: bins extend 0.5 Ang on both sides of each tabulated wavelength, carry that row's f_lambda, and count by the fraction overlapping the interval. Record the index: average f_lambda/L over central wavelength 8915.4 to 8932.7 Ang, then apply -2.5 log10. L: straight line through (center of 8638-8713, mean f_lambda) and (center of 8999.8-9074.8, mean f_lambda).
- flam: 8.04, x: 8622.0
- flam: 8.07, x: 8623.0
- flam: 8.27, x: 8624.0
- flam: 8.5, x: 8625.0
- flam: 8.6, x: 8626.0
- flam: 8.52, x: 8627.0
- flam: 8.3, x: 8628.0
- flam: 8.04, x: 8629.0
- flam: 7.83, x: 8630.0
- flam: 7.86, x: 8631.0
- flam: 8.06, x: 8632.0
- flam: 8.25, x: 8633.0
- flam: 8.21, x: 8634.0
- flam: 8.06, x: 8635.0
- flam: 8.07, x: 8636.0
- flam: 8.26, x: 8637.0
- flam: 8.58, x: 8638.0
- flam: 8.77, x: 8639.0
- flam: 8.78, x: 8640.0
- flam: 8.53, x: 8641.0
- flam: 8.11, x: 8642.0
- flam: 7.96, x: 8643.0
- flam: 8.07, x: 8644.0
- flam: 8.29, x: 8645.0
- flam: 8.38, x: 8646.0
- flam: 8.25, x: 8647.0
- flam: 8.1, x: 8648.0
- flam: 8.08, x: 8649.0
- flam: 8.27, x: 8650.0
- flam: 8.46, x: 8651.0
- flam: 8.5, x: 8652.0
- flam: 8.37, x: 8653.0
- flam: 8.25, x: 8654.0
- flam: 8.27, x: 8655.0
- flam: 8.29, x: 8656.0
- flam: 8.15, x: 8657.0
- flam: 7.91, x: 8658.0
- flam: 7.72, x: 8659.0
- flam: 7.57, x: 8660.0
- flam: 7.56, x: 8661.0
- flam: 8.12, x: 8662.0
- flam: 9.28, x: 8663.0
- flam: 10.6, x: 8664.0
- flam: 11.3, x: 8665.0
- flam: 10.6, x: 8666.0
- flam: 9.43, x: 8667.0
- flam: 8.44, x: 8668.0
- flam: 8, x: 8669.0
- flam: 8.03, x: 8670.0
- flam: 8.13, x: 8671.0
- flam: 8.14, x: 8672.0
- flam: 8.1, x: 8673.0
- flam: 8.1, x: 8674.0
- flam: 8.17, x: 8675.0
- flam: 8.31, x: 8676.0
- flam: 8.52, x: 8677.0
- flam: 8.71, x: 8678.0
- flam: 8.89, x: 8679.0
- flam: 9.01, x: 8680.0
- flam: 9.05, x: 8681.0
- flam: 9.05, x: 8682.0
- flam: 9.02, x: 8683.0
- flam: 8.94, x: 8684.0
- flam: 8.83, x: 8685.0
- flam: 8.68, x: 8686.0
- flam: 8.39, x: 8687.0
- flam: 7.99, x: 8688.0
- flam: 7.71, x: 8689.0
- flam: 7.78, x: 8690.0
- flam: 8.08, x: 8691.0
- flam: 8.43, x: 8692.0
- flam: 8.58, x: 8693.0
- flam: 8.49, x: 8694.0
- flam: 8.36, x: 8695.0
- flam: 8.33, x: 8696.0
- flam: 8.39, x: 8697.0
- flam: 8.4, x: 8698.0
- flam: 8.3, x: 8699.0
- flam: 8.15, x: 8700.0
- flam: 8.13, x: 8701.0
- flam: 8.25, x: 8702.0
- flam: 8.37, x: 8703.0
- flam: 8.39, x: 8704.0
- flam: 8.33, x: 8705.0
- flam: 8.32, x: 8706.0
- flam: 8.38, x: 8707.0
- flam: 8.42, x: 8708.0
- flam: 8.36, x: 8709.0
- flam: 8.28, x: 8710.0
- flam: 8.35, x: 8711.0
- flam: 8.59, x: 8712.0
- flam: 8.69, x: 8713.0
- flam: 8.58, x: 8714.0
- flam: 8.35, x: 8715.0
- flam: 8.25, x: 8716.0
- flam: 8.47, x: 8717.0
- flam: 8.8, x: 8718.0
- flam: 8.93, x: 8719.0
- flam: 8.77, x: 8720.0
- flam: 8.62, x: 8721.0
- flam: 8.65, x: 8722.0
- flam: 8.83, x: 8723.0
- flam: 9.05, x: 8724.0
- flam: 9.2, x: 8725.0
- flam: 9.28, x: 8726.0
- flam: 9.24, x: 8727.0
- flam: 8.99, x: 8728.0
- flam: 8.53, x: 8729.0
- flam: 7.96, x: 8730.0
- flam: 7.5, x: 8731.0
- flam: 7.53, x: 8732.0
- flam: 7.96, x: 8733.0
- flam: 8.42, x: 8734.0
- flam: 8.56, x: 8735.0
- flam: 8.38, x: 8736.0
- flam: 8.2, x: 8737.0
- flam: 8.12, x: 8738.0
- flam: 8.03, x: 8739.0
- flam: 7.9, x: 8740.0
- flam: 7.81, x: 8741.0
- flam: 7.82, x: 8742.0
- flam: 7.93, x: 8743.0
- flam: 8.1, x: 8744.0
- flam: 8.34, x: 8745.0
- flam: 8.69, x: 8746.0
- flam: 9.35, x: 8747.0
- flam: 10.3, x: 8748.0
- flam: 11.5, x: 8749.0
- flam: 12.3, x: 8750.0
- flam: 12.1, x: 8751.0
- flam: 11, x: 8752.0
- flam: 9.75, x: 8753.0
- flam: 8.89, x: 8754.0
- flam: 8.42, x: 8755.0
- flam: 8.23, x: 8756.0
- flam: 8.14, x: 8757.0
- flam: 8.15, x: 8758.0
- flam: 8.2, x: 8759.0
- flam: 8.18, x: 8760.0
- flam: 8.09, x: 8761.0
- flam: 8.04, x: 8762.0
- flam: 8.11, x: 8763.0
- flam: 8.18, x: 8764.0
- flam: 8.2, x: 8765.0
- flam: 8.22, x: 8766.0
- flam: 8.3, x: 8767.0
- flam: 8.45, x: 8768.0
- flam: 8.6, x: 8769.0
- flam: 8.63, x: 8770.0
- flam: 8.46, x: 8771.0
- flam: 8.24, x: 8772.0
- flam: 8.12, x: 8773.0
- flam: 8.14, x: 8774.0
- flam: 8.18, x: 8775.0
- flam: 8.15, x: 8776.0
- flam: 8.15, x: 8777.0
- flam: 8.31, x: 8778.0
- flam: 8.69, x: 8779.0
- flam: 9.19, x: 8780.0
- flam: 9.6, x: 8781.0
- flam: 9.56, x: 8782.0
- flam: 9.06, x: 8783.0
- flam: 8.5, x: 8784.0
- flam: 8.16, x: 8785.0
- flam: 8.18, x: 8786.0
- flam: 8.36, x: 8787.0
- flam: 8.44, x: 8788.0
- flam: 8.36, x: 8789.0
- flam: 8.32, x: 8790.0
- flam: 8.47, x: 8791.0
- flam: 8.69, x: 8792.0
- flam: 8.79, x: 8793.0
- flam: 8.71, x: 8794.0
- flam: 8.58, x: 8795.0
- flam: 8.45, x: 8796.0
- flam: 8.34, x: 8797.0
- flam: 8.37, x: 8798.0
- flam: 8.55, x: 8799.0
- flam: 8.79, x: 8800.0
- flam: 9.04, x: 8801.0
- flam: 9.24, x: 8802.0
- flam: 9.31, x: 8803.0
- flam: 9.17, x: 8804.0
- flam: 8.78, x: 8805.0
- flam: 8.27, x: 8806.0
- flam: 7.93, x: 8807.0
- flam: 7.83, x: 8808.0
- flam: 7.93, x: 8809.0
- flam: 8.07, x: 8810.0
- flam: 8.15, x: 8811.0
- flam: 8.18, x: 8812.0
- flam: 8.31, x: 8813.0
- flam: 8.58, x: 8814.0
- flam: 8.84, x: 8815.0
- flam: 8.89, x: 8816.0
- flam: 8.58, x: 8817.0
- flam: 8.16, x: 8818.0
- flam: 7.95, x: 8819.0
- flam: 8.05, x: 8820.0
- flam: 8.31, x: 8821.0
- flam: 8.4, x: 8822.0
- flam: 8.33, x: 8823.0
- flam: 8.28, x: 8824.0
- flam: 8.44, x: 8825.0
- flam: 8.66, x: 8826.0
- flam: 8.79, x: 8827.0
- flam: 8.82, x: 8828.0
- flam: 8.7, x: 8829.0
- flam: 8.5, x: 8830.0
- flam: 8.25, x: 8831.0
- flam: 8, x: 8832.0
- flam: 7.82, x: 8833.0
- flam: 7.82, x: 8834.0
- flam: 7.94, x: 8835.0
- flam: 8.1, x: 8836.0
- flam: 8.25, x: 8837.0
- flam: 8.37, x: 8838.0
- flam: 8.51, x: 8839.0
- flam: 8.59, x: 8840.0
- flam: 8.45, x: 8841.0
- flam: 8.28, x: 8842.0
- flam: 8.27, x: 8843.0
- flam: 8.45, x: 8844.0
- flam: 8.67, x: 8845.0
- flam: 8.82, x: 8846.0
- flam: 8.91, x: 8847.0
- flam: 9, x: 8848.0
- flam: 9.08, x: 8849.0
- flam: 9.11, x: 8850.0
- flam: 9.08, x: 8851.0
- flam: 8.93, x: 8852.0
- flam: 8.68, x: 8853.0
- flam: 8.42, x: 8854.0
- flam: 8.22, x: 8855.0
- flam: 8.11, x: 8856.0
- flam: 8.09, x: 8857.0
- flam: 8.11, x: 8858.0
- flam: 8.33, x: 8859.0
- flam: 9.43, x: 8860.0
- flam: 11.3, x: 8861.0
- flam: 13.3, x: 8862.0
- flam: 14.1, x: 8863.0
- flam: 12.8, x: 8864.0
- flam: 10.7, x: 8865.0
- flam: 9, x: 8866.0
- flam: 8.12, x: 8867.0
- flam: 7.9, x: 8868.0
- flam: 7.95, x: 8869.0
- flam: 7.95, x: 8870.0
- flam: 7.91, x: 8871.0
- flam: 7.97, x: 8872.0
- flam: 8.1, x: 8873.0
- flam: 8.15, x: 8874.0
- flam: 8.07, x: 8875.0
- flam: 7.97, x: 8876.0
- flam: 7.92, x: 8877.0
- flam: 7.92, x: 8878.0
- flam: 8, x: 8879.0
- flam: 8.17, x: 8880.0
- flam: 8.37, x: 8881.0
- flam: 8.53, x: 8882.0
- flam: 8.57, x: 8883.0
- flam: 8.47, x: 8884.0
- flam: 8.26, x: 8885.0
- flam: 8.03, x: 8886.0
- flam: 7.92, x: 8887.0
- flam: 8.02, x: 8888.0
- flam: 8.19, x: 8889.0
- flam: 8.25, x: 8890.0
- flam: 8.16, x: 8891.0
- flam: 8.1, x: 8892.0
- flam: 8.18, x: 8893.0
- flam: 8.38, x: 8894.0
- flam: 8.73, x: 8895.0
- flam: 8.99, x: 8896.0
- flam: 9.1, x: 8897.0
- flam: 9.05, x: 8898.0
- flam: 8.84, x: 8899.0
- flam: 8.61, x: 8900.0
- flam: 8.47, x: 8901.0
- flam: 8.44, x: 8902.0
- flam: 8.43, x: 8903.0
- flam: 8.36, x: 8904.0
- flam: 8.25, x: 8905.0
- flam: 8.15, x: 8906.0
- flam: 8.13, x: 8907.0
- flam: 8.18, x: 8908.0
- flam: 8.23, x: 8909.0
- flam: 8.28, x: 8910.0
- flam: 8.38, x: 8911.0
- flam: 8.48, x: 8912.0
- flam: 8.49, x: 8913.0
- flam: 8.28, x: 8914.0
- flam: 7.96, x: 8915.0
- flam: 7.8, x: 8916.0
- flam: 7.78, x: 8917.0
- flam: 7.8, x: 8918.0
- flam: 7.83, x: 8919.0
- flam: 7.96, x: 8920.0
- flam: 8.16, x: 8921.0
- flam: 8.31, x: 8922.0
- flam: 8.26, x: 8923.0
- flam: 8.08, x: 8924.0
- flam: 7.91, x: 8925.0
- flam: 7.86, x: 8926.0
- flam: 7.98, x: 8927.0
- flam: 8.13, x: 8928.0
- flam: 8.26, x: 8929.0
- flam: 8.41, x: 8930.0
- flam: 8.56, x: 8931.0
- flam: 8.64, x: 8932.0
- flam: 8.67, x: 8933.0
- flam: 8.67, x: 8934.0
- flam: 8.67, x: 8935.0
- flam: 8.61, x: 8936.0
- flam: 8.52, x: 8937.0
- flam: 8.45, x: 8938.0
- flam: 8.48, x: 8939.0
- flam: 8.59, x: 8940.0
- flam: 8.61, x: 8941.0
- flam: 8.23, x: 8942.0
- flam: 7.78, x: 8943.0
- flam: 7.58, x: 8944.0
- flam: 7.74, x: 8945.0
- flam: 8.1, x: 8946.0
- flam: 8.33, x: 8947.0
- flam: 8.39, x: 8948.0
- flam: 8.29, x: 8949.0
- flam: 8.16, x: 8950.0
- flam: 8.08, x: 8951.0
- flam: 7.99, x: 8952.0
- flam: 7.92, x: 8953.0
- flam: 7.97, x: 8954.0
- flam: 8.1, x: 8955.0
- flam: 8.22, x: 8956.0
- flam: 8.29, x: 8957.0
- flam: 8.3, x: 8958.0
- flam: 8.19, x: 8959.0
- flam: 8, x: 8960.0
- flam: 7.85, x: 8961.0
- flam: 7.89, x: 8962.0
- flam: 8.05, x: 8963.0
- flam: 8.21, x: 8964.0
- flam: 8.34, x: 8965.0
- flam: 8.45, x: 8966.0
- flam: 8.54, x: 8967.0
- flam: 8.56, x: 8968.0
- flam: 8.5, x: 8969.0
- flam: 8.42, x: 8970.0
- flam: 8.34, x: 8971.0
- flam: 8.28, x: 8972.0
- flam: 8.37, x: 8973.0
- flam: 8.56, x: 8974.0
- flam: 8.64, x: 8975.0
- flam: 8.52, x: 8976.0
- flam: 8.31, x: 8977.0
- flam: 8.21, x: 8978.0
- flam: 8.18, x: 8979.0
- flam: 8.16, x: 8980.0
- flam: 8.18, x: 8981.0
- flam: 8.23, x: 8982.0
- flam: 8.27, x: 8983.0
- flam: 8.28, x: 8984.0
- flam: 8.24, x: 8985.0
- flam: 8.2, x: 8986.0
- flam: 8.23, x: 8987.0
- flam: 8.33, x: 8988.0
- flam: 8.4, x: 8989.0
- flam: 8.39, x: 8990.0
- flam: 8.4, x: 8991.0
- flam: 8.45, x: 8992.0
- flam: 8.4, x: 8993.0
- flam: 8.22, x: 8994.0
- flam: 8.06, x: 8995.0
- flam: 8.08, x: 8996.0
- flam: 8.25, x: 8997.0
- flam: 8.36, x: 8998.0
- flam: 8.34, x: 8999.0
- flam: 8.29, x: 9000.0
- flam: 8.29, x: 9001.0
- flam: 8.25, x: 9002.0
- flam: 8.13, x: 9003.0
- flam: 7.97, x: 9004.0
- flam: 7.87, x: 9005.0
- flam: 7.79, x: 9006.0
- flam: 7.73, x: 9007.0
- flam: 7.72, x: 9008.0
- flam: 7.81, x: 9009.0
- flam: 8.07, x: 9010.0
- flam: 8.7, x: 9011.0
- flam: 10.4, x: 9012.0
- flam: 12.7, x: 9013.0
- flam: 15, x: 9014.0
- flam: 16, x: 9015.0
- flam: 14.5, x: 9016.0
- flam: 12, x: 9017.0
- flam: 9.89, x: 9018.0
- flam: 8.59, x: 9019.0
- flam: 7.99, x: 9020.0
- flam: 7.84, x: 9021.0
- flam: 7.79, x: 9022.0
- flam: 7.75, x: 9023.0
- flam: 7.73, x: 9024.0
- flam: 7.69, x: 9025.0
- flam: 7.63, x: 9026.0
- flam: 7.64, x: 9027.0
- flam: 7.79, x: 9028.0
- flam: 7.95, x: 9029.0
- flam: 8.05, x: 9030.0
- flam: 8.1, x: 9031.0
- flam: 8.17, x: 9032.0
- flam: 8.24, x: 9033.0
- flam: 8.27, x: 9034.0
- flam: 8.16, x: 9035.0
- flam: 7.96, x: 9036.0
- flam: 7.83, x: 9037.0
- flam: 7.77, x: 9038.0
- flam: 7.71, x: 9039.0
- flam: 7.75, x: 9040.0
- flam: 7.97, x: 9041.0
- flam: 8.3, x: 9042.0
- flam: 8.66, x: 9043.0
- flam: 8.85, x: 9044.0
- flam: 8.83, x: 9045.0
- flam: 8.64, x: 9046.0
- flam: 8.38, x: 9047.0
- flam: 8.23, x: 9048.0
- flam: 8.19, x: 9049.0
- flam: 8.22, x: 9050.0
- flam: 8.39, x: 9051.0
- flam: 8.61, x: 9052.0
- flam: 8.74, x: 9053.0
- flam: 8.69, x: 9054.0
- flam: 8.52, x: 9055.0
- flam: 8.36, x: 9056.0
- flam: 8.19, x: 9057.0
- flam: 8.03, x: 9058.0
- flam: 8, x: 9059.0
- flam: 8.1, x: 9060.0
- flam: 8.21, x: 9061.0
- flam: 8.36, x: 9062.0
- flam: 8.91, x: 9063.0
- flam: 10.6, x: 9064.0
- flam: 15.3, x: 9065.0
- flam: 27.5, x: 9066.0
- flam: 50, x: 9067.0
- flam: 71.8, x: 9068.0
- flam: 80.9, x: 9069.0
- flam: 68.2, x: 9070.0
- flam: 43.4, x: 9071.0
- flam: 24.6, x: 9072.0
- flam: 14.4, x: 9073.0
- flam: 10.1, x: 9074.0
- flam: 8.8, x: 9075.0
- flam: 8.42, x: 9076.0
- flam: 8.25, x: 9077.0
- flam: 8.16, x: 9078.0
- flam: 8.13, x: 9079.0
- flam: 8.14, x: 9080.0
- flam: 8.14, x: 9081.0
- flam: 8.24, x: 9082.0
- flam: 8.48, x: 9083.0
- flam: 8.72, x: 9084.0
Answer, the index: 0.38 mag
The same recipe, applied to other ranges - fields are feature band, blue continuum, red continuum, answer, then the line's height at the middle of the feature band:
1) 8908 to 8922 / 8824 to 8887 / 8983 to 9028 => 0.08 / 8.76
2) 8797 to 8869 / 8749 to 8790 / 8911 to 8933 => -0.03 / 8.49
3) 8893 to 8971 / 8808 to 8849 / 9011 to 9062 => 0.04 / 8.6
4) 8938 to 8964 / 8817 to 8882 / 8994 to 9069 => 0.21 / 9.9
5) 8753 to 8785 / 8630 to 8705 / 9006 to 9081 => 0.14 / 9.65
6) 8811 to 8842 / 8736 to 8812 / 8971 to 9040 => 0.03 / 8.63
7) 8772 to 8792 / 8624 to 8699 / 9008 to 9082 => 0.16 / 9.88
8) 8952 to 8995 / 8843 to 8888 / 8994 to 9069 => 0.22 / 10.2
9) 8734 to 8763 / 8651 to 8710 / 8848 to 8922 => -0.04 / 8.52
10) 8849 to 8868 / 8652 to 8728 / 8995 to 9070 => 0.06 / 10.1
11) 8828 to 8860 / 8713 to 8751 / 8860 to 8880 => 0.08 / 9.11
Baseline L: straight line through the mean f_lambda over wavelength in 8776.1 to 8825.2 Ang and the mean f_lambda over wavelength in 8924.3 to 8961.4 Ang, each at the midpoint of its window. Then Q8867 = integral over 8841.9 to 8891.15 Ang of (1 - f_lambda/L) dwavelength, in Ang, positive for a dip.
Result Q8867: -2.24 Ang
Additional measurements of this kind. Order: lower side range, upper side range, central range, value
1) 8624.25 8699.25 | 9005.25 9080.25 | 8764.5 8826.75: 9.5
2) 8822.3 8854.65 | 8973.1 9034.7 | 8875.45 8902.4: 0.7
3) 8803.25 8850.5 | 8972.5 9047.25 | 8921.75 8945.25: 0.6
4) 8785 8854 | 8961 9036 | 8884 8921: 1.1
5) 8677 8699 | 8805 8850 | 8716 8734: -0.2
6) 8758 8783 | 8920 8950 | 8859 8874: -2.4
